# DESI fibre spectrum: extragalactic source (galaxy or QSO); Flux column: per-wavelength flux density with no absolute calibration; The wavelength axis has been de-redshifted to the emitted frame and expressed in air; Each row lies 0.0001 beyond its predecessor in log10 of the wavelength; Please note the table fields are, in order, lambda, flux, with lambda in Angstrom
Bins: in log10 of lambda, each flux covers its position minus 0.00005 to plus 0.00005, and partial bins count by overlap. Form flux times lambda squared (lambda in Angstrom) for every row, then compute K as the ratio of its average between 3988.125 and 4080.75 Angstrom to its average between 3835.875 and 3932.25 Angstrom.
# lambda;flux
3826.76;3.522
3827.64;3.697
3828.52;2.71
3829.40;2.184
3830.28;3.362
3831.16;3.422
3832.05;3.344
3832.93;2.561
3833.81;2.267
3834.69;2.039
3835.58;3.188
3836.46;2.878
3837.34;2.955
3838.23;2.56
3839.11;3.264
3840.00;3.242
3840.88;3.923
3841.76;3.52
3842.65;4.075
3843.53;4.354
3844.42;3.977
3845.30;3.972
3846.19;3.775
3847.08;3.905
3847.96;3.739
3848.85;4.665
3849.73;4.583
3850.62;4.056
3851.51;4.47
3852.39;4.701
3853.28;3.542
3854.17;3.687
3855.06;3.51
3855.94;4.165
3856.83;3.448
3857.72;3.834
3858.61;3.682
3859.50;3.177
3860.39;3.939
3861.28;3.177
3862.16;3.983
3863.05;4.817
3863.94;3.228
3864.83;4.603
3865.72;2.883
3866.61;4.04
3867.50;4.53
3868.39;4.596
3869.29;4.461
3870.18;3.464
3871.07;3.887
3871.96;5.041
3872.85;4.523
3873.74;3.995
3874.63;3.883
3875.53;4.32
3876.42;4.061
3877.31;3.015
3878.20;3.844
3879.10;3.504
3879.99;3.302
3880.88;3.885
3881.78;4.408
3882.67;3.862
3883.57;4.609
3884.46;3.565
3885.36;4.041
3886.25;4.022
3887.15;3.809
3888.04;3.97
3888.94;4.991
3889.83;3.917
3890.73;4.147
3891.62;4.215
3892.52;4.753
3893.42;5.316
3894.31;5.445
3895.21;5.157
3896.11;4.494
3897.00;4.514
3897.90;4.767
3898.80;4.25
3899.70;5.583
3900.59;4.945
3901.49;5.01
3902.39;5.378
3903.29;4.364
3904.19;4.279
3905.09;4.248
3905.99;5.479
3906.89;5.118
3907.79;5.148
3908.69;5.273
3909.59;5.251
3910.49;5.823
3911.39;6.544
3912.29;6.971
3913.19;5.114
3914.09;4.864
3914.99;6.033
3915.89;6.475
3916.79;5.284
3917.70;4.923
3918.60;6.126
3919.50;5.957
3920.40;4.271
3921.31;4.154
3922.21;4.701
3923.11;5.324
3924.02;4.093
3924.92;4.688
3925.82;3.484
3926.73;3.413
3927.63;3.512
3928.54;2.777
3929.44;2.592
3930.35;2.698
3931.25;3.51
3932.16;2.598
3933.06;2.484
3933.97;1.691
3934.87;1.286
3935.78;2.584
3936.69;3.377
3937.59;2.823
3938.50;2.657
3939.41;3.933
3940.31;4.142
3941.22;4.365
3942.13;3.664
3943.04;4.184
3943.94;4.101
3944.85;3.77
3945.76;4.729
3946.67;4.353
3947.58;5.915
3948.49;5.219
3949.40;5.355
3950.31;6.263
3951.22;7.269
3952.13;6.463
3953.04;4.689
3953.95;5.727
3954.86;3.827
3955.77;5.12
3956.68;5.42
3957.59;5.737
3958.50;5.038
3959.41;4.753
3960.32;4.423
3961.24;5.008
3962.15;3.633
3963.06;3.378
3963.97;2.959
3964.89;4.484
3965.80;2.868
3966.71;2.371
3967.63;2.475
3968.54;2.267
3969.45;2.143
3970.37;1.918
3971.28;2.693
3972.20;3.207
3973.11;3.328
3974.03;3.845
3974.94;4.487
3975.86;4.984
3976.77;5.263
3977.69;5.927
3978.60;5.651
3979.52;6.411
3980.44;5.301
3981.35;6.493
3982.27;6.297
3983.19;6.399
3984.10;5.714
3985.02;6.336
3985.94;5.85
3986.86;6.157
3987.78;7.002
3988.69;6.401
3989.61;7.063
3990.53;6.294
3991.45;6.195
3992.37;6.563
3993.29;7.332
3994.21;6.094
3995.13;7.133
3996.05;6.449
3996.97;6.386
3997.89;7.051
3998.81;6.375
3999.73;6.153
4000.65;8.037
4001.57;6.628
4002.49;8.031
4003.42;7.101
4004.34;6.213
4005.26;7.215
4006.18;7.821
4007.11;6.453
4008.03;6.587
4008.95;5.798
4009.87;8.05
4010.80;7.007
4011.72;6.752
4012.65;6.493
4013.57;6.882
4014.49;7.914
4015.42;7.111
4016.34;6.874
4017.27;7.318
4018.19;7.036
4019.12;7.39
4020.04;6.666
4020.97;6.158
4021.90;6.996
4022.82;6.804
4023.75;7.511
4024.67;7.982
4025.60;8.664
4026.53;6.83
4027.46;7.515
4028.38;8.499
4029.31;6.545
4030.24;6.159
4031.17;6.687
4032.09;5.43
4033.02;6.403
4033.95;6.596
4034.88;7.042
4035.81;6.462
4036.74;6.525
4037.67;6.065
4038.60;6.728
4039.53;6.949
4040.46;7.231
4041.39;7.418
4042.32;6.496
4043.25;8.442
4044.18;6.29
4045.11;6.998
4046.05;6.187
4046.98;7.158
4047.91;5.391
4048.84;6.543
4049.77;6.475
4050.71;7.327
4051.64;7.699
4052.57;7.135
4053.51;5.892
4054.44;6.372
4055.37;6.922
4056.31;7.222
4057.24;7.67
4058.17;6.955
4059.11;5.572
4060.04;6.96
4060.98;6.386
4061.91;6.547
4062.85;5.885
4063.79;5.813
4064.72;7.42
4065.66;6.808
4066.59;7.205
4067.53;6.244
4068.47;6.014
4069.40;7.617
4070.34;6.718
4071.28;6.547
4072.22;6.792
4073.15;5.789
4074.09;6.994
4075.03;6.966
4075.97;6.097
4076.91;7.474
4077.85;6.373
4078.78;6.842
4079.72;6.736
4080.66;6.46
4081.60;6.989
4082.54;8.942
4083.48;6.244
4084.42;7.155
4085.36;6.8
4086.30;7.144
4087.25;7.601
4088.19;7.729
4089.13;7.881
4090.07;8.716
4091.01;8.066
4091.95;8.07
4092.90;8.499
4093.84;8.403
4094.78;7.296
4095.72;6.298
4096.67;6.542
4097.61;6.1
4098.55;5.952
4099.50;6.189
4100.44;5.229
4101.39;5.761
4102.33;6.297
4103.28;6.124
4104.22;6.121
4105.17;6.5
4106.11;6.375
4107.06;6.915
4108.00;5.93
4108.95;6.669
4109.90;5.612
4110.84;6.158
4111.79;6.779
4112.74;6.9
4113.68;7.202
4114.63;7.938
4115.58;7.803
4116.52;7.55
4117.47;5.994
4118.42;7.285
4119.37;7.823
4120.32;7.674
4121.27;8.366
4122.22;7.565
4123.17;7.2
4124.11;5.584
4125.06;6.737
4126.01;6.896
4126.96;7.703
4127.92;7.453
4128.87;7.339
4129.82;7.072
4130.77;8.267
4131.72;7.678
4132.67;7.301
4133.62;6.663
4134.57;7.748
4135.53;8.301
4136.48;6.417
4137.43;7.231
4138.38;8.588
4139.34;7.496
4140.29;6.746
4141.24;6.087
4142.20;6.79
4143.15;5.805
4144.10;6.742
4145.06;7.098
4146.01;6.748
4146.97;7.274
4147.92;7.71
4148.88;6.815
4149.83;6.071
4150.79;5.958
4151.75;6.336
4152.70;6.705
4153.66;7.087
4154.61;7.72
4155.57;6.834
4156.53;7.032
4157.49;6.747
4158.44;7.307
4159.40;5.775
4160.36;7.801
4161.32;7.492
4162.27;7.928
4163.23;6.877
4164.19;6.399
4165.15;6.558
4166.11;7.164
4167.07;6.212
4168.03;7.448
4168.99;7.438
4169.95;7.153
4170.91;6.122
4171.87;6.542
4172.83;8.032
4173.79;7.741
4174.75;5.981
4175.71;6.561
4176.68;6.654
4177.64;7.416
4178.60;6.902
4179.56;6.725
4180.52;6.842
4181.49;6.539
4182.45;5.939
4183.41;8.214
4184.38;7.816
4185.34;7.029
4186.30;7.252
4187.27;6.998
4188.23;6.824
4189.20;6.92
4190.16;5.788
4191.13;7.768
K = 1.7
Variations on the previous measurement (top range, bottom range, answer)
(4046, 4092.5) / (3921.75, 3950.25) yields 1.99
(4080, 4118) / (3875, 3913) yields 1.66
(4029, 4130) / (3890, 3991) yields 1.59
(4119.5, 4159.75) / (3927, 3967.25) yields 1.93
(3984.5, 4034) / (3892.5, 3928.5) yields 1.45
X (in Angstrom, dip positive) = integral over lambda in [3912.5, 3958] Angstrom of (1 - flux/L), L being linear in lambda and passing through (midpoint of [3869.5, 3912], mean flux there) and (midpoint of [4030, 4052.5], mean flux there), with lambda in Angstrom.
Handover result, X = 7.0 Angstrom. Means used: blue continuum 4.51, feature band 4.37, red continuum 6.71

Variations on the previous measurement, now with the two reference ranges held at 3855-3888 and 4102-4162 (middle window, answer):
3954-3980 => 4.96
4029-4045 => -2.20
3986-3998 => -2.79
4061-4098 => -3.72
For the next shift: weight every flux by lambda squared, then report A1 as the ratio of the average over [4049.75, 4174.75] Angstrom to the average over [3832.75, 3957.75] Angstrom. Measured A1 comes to 1.8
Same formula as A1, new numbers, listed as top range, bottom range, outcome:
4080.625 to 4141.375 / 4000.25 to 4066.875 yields 1.07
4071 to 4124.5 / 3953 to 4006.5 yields 1.37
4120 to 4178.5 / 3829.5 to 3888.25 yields 2.16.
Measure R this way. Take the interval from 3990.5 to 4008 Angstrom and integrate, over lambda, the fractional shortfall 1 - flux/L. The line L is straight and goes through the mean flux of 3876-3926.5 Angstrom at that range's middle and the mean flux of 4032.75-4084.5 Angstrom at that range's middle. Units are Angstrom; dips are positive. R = -2.4 Angstrom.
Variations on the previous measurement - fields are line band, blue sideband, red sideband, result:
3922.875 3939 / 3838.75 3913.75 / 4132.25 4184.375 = 5.9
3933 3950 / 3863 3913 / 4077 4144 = 4.5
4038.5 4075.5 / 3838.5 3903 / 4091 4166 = -3.5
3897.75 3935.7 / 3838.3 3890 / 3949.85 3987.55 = -1.7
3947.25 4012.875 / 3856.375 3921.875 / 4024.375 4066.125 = 3.7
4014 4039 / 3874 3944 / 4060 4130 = -4.3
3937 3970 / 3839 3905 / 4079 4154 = 5.1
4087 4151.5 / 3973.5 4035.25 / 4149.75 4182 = -1.9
